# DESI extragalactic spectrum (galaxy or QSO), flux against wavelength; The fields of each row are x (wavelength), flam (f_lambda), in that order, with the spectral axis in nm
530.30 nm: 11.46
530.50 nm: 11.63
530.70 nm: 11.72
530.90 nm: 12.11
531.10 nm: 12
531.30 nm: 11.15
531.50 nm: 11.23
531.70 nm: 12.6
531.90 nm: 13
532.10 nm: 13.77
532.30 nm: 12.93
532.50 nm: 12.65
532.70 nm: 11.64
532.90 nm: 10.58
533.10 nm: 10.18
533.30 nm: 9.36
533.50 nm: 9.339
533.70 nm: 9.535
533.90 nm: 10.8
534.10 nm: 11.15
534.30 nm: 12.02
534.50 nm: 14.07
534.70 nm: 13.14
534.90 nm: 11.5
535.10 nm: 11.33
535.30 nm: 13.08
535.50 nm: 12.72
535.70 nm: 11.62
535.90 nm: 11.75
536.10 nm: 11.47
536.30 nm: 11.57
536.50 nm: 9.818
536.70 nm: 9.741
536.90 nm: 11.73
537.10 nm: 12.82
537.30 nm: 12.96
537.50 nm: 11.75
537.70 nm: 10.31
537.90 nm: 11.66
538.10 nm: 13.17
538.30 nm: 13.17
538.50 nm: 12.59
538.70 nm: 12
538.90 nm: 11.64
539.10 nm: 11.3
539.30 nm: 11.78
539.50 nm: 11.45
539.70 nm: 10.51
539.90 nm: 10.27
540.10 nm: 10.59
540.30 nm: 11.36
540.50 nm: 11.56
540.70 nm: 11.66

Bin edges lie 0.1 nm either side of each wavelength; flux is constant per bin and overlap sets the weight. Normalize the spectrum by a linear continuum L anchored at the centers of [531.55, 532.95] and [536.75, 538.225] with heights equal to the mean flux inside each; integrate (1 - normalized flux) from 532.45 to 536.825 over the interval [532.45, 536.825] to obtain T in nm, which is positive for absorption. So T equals 0.338 nm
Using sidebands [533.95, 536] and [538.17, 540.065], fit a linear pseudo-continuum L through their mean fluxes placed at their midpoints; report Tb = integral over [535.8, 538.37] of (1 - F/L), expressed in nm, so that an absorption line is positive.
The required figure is 0.05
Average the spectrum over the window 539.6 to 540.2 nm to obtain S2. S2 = 10.5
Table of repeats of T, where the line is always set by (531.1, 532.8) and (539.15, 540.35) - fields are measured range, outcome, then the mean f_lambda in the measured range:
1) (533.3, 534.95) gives 0.089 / 11.3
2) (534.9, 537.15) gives 0.013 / 11.6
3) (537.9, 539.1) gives -0.121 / 12.3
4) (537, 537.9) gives -0.042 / 11.9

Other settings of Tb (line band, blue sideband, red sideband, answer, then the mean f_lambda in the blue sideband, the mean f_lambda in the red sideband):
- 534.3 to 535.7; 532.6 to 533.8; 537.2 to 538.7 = -0.209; 10.1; 12.2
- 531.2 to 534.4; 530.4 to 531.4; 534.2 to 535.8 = 0.178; 11.7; 12.4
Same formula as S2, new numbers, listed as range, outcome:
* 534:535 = 12.4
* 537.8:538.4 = 12.7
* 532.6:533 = 11.1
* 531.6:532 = 12.8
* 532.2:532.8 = 12.4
